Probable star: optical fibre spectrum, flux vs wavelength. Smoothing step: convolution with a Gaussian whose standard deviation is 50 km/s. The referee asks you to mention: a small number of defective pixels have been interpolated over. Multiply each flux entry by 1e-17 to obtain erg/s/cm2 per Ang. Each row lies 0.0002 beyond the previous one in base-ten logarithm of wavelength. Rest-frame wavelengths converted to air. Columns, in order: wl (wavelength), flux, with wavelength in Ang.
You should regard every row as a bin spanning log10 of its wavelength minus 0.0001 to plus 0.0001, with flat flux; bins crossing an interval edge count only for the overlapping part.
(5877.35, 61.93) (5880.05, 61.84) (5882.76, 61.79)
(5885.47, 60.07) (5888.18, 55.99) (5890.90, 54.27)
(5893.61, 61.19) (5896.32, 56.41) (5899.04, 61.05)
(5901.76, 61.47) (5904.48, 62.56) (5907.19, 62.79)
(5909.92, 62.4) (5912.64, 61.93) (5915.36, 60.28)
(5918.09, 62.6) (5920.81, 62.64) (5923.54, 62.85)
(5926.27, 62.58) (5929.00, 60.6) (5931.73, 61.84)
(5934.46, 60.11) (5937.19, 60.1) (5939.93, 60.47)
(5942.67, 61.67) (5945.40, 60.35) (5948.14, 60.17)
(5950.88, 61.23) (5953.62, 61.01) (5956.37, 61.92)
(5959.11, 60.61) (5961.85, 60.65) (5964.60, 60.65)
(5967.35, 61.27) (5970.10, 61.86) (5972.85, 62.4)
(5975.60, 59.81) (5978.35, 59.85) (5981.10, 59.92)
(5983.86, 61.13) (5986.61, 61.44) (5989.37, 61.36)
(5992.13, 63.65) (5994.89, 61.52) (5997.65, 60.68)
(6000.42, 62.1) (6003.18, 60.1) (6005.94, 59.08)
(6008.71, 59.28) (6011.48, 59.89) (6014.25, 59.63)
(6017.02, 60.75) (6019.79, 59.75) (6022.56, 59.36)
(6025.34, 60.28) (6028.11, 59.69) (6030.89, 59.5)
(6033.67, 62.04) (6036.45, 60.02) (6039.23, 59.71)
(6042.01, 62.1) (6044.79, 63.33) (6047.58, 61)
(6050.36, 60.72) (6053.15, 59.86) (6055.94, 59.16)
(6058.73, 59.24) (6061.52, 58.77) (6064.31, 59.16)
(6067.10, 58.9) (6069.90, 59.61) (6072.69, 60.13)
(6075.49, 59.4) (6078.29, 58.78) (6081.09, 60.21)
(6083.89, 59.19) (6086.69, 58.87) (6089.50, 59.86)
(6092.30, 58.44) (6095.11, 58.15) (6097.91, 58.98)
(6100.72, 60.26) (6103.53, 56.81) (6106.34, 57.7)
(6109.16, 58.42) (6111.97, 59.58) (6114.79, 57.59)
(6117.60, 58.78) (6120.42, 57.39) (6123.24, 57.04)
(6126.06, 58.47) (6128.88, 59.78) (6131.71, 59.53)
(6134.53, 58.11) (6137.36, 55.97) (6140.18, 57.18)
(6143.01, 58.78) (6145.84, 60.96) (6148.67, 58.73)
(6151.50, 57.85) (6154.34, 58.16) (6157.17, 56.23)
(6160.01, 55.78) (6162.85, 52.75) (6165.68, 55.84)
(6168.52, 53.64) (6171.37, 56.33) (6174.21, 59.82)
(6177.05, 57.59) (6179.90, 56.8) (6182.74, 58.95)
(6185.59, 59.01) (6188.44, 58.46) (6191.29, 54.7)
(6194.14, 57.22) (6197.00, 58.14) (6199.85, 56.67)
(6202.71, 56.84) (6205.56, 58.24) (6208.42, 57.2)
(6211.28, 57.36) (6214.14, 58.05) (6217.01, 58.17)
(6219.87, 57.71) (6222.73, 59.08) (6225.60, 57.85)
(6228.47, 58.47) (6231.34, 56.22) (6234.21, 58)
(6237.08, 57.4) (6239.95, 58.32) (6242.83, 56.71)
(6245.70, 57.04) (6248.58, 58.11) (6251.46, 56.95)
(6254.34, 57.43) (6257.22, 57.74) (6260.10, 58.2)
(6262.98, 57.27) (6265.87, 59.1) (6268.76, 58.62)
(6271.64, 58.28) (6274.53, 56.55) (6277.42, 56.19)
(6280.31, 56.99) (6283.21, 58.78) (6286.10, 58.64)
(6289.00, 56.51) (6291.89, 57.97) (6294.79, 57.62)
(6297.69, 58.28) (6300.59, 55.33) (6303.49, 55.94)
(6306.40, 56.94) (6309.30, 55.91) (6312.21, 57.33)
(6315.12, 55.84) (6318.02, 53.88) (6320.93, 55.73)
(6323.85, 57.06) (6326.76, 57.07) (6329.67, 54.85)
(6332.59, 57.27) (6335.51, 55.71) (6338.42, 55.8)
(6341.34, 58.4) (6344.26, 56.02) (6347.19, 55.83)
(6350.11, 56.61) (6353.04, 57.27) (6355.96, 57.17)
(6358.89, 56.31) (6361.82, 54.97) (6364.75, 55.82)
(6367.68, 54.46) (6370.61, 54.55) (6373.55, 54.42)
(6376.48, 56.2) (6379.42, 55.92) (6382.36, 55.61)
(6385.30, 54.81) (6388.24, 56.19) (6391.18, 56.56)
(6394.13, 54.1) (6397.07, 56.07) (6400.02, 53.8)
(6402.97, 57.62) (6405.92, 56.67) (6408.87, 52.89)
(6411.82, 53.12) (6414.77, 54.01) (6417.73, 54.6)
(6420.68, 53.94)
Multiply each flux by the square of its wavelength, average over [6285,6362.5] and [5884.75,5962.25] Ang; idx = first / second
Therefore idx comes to 1.06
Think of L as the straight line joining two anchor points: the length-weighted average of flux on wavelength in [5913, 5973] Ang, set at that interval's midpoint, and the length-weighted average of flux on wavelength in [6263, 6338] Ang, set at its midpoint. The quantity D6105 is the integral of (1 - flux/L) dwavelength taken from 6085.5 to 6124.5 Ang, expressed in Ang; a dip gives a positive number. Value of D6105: 0.6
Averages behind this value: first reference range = 61.3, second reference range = 56.9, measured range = 58.4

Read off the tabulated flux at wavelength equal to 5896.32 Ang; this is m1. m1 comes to 56.41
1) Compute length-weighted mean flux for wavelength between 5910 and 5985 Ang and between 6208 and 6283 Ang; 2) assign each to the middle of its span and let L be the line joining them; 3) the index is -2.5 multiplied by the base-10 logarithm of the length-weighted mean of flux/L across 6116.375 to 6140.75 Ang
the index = 0.018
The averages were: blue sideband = 61.2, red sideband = 57.7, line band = 58.1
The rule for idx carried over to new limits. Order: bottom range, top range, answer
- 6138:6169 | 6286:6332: 1.04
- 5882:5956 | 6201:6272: 1.06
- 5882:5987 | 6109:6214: 1.02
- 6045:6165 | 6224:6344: 1.03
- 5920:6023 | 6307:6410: 1.04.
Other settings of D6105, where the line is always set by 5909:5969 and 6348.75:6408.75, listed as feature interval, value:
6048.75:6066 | 0.1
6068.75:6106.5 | 0.2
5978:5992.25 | -0.1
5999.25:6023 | 0.1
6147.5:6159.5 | 0.2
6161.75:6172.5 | 0.7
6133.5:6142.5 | 0.2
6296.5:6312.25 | 0.0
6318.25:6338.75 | 0.1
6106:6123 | 0.2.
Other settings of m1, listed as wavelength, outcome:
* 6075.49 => 59.4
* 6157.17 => 56.23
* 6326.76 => 57.07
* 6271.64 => 58.28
